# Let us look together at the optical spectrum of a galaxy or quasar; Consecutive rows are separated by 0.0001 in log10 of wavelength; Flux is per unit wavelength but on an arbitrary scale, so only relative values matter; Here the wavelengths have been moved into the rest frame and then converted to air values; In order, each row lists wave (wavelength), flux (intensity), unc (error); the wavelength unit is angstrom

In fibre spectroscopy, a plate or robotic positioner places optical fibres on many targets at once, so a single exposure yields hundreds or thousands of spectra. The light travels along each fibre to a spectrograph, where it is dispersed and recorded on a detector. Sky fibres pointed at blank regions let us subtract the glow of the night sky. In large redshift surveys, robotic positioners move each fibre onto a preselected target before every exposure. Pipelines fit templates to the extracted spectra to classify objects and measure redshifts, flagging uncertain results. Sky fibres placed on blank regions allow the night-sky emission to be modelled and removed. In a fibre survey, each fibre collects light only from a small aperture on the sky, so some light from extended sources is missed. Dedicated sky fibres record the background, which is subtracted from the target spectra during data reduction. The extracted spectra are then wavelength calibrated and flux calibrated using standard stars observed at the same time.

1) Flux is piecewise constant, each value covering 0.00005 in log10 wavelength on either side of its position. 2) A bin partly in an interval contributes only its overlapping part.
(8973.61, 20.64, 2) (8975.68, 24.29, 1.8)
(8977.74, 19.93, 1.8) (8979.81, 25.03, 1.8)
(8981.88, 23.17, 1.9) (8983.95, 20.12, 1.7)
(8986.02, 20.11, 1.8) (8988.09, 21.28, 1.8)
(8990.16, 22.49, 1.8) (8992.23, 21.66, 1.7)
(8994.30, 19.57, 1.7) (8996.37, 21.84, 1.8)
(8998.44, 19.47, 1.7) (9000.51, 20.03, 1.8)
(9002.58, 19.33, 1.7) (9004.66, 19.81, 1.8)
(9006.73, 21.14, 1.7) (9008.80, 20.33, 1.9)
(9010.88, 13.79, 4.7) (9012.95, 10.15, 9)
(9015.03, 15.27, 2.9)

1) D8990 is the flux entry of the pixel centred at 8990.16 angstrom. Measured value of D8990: 22.49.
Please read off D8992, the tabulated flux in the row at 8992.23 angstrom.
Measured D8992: 21.66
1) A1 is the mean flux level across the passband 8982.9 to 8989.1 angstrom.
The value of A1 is 20.5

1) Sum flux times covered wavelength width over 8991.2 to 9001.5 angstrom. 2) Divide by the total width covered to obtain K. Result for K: 20.5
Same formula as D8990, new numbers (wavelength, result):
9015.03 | 15.27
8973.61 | 20.64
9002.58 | 19.33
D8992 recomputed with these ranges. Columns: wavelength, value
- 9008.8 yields 20.33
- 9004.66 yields 19.81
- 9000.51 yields 20.03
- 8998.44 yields 19.47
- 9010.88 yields 13.79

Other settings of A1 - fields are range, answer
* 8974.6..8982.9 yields 23.1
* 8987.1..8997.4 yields 21.4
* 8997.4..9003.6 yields 19.6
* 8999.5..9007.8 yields 20.1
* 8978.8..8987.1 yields 22.1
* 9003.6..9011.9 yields 18.8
